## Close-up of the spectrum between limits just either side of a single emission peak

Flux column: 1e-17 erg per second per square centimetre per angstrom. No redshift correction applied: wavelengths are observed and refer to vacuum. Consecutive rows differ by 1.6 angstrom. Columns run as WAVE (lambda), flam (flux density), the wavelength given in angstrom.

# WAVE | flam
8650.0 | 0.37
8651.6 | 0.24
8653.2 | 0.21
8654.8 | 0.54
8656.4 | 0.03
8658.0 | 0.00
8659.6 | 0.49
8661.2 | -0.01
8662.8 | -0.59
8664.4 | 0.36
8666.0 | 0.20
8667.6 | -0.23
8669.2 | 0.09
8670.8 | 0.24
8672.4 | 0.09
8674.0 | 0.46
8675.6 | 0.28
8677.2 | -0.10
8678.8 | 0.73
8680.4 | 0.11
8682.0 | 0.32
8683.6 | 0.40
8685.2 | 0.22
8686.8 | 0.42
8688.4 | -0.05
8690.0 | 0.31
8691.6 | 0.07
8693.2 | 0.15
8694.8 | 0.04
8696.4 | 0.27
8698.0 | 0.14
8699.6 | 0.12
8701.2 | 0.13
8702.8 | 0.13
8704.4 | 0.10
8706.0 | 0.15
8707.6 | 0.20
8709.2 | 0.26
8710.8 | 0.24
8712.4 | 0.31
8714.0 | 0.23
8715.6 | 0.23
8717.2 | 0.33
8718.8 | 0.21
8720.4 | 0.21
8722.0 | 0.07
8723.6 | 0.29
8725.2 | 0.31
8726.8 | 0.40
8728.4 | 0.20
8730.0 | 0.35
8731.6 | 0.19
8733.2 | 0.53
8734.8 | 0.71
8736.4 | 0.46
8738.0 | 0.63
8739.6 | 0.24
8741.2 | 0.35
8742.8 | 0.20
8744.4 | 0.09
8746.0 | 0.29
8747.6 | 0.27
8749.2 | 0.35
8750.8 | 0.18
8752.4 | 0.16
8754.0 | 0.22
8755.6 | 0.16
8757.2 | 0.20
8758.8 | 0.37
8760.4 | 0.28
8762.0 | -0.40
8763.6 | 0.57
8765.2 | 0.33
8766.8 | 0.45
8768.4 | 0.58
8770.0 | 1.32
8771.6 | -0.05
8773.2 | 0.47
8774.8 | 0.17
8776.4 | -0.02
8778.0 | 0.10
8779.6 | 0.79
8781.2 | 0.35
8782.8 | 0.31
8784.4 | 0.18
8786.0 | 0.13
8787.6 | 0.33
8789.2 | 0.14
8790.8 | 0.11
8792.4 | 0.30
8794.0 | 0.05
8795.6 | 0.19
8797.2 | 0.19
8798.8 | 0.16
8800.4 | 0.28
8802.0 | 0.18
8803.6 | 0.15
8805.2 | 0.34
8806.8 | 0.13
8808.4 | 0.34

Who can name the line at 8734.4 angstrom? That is [O III] 5007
